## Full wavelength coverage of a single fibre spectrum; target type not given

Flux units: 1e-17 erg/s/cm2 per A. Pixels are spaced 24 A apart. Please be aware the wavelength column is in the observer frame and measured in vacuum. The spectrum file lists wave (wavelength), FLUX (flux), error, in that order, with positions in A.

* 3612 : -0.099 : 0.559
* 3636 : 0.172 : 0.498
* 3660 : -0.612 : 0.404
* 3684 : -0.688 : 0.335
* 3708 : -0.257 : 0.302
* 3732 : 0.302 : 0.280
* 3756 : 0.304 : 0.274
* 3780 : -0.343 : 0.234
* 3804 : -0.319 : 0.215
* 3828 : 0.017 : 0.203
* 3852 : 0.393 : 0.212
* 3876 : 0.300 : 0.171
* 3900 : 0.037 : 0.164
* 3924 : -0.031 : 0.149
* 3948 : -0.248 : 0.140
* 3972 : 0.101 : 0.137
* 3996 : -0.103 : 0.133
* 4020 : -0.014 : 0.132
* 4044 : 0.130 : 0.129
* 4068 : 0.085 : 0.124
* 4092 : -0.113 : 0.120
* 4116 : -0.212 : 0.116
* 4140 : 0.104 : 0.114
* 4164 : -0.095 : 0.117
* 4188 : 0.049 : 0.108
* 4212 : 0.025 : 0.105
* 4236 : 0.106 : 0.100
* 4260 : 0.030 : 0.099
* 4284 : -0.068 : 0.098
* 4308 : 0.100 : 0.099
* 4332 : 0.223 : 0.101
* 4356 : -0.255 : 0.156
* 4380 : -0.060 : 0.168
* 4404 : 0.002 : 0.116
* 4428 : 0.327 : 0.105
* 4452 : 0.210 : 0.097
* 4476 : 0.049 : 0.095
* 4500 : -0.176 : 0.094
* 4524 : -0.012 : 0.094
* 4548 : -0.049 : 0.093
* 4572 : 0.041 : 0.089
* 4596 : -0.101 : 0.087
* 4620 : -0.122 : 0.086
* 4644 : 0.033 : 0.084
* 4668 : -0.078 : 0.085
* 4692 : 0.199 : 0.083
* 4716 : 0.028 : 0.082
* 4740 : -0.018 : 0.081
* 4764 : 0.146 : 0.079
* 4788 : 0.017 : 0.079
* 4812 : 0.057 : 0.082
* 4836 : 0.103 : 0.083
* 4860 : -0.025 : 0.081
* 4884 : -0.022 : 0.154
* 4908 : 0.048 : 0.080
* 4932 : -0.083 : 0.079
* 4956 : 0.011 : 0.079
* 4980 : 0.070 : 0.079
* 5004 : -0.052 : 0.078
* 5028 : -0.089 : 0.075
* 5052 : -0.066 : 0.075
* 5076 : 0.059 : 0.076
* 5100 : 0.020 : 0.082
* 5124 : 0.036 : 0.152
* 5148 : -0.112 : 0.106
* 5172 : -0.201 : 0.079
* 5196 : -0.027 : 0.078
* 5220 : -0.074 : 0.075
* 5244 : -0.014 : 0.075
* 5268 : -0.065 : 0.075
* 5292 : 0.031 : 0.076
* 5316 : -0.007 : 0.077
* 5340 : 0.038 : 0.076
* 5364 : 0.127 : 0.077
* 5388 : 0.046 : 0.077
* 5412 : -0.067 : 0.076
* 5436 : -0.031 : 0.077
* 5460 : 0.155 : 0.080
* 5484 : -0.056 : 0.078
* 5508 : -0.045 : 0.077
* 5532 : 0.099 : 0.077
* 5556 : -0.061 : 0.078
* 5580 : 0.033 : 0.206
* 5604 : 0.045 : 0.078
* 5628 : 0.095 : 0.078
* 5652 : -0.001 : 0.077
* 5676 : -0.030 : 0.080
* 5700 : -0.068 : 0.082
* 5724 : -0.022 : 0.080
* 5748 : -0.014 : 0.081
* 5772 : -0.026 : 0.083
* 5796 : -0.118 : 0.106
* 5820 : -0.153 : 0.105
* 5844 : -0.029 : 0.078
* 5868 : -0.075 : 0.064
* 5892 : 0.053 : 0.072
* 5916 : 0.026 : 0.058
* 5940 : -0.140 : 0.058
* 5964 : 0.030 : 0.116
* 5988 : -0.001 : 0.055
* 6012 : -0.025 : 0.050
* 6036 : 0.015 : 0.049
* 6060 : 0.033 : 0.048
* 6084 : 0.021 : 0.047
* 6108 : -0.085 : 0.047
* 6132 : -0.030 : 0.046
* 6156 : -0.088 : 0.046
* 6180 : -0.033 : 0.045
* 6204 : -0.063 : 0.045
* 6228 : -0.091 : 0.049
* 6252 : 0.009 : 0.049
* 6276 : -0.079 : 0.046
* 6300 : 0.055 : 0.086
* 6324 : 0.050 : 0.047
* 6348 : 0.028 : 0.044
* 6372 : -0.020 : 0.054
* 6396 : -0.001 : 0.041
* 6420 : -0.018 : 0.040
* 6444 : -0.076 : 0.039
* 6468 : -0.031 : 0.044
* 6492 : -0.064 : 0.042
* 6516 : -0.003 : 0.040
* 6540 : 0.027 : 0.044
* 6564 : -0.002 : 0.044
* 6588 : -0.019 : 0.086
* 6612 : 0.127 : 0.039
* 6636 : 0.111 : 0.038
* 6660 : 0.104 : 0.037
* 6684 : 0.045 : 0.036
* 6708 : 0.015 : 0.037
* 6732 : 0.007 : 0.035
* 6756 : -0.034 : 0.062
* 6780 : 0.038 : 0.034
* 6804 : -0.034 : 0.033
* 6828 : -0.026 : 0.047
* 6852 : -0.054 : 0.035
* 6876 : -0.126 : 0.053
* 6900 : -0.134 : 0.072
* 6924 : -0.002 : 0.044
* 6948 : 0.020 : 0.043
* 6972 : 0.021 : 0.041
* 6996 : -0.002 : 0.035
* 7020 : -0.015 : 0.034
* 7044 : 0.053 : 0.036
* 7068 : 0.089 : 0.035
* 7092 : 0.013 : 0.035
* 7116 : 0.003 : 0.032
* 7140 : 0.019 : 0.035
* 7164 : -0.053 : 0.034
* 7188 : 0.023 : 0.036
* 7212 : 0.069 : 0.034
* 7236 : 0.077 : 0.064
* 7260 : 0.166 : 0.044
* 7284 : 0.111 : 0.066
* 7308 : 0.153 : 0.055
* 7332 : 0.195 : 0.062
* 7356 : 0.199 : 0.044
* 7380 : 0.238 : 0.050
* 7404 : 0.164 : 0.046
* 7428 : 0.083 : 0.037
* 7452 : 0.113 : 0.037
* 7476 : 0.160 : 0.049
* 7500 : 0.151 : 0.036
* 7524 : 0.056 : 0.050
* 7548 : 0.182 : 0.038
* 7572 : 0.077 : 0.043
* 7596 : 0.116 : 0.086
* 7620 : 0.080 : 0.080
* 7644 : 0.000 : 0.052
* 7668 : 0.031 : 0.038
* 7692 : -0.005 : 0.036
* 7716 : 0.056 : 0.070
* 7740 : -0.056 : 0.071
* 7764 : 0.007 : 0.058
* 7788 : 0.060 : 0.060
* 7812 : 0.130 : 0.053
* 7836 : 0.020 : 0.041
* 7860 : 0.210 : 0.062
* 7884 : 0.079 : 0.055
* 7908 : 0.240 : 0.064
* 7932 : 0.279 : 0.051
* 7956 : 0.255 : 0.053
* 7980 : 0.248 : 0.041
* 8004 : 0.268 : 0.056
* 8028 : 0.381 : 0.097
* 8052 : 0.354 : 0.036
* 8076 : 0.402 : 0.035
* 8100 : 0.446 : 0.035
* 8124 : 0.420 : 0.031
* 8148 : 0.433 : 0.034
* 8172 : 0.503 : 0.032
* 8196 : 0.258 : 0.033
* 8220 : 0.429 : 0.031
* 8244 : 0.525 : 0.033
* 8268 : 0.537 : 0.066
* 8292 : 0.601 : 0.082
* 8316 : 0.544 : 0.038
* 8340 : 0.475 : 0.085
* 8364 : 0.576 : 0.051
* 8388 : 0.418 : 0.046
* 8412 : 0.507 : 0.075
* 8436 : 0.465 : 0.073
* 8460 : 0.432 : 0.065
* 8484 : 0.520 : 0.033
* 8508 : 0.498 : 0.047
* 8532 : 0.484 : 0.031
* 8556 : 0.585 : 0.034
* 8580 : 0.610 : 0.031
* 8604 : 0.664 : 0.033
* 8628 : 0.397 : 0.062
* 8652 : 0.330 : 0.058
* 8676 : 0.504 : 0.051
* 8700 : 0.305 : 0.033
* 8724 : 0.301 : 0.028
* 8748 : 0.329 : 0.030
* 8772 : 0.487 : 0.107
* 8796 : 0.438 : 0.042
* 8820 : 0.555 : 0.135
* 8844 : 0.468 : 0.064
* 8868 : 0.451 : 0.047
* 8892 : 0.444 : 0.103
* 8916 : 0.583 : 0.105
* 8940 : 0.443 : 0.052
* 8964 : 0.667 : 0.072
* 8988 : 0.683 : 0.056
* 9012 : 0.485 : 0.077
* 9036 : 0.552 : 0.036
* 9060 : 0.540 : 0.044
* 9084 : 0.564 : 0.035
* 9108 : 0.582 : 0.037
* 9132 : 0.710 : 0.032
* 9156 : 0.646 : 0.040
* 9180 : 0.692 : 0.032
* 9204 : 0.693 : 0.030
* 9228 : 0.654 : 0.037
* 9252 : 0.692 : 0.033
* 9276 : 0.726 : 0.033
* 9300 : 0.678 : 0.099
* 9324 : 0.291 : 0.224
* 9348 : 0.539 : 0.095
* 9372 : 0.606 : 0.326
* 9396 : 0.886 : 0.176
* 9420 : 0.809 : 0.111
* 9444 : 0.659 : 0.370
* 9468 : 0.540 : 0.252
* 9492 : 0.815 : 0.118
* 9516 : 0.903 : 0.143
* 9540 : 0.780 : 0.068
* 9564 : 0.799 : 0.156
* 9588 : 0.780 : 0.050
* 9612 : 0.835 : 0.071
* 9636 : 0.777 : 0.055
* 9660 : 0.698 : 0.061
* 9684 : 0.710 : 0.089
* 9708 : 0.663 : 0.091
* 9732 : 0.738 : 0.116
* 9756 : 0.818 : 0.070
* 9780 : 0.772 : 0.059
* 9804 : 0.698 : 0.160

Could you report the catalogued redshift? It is 1.02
